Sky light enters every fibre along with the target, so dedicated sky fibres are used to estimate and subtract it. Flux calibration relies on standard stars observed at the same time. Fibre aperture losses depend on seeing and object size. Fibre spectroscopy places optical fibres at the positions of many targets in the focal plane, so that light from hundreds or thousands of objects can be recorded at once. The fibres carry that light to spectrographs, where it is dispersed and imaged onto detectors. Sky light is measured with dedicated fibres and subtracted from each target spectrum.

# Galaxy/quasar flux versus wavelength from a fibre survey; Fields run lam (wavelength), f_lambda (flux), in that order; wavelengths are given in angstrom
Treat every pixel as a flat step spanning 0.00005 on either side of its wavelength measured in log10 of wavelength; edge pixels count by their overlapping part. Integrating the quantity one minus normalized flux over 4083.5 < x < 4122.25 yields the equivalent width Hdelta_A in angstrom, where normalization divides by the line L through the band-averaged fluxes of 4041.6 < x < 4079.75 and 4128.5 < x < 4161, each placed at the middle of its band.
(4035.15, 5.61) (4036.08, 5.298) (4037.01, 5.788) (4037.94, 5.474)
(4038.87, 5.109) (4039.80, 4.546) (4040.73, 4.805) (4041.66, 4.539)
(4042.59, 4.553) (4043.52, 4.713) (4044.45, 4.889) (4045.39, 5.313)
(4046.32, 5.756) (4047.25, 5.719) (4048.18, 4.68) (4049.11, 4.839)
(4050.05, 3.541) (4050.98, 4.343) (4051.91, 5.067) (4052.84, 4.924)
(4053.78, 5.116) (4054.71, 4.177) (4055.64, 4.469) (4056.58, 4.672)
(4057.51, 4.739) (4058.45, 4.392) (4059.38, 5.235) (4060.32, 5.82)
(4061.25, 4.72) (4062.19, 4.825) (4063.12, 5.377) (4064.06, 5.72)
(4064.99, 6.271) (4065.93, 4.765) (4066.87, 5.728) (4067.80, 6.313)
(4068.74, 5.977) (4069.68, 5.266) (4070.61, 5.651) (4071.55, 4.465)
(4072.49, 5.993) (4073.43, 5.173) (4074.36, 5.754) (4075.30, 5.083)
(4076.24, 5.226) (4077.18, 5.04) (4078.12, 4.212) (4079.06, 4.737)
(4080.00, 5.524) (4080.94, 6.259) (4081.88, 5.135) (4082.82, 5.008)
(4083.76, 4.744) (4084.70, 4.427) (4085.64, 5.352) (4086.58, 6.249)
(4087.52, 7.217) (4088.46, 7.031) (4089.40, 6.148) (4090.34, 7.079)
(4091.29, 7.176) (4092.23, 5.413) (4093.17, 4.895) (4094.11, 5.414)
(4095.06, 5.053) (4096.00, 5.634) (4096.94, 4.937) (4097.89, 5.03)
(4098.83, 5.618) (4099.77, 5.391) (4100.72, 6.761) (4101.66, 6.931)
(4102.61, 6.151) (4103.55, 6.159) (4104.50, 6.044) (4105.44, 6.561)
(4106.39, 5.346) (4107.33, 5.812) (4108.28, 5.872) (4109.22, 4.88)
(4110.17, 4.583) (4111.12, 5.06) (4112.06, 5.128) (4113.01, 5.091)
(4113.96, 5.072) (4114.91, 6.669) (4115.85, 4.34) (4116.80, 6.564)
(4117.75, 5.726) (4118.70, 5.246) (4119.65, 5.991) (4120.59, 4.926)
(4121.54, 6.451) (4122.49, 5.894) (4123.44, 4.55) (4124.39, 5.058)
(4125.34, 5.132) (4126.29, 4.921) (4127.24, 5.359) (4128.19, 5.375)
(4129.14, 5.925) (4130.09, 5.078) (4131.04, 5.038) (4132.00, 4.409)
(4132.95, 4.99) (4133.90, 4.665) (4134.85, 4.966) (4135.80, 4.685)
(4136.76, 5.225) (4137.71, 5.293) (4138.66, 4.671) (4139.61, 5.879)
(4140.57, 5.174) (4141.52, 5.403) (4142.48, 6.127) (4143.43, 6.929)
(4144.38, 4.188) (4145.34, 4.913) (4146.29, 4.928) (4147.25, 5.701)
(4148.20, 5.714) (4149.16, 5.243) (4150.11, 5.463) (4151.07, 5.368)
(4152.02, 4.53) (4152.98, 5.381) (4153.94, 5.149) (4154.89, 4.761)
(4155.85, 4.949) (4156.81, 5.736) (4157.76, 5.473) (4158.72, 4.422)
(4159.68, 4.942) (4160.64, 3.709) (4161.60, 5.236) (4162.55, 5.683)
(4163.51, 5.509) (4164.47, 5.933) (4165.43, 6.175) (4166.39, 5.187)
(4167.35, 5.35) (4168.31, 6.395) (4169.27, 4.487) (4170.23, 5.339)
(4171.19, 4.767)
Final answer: -4.6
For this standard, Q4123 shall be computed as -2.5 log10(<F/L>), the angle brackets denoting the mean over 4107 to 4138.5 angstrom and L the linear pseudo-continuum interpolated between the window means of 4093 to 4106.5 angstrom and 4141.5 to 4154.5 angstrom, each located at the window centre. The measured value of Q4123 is 0.061 mag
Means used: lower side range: 5.76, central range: 5.26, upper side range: 5.35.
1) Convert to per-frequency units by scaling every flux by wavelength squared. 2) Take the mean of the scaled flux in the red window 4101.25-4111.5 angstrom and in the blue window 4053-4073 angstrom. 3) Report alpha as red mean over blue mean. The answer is 1.13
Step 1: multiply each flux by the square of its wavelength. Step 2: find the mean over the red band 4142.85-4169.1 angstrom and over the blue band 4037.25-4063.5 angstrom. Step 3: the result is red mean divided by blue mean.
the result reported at 1.1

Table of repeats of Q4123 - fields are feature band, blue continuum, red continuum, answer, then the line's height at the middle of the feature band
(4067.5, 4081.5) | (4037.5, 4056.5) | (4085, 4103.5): 0.024 mag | 5.49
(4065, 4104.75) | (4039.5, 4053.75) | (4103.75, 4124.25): -0.082 mag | 5.22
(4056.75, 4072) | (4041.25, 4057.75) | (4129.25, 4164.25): -0.102 mag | 4.84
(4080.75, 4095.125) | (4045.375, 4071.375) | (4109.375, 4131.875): -0.115 mag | 5.22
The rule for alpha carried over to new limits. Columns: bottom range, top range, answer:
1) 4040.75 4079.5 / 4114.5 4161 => 1.08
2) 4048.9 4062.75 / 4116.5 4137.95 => 1.15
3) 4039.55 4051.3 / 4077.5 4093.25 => 1.21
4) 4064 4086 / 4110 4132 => 1.03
